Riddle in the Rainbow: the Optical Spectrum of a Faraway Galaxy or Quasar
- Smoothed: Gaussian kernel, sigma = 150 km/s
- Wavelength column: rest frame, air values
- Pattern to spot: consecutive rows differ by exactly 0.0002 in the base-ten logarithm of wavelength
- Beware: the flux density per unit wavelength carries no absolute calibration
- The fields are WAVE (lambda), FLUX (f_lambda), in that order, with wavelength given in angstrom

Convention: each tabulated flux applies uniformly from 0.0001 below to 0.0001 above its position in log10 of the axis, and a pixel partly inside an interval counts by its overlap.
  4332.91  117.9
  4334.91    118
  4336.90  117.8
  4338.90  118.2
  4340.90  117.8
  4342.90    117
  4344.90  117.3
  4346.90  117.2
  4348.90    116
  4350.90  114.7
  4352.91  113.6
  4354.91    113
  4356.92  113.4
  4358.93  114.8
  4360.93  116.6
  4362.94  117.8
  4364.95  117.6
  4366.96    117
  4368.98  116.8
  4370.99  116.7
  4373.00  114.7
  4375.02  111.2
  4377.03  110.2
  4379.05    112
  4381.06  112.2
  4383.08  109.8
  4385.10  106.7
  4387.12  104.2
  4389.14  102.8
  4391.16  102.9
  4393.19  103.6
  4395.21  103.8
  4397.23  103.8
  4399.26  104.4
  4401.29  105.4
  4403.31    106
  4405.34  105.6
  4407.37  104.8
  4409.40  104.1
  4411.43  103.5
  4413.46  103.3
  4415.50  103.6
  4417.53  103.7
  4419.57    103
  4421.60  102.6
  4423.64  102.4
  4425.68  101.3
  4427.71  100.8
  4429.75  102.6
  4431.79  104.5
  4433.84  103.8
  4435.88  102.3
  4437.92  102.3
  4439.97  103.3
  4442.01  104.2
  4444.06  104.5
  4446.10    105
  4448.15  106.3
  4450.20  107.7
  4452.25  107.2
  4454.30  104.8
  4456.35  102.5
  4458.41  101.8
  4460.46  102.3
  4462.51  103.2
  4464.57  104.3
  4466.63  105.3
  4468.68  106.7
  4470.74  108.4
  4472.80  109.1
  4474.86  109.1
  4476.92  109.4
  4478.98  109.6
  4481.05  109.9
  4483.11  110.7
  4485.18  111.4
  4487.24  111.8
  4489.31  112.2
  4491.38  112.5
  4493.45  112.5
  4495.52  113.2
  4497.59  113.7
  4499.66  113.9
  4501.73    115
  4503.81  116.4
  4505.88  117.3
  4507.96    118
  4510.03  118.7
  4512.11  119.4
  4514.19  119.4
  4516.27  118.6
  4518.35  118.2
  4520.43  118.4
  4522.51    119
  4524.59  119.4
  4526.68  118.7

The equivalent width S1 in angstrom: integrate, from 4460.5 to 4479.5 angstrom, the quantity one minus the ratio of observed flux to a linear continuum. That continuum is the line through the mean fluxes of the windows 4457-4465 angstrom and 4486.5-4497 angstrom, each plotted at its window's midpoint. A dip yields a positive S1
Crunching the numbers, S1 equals -0.2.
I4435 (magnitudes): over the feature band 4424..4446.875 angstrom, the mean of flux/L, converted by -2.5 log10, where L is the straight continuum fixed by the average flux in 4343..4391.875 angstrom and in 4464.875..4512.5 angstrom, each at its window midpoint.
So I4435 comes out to 0.09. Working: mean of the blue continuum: 113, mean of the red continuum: 112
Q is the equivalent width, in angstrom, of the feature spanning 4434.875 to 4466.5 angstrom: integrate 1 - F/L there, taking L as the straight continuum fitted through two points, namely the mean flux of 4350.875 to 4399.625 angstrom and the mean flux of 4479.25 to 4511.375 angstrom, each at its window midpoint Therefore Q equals 2.4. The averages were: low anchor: 111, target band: 104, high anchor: 114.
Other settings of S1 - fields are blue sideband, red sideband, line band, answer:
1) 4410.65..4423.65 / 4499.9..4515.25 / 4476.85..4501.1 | 0.57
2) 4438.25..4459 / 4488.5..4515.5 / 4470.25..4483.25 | 0.12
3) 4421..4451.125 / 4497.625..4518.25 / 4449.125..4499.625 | 1.12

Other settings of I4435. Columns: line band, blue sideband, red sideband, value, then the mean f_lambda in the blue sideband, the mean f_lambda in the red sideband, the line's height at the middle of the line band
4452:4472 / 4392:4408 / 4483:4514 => 0.06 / 105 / 115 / 111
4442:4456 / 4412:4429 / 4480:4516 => 0.01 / 103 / 115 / 107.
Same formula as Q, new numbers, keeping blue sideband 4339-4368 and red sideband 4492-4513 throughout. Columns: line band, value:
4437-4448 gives 1.1 angstrom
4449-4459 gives 0.9 angstrom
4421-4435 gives 1.6 angstrom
